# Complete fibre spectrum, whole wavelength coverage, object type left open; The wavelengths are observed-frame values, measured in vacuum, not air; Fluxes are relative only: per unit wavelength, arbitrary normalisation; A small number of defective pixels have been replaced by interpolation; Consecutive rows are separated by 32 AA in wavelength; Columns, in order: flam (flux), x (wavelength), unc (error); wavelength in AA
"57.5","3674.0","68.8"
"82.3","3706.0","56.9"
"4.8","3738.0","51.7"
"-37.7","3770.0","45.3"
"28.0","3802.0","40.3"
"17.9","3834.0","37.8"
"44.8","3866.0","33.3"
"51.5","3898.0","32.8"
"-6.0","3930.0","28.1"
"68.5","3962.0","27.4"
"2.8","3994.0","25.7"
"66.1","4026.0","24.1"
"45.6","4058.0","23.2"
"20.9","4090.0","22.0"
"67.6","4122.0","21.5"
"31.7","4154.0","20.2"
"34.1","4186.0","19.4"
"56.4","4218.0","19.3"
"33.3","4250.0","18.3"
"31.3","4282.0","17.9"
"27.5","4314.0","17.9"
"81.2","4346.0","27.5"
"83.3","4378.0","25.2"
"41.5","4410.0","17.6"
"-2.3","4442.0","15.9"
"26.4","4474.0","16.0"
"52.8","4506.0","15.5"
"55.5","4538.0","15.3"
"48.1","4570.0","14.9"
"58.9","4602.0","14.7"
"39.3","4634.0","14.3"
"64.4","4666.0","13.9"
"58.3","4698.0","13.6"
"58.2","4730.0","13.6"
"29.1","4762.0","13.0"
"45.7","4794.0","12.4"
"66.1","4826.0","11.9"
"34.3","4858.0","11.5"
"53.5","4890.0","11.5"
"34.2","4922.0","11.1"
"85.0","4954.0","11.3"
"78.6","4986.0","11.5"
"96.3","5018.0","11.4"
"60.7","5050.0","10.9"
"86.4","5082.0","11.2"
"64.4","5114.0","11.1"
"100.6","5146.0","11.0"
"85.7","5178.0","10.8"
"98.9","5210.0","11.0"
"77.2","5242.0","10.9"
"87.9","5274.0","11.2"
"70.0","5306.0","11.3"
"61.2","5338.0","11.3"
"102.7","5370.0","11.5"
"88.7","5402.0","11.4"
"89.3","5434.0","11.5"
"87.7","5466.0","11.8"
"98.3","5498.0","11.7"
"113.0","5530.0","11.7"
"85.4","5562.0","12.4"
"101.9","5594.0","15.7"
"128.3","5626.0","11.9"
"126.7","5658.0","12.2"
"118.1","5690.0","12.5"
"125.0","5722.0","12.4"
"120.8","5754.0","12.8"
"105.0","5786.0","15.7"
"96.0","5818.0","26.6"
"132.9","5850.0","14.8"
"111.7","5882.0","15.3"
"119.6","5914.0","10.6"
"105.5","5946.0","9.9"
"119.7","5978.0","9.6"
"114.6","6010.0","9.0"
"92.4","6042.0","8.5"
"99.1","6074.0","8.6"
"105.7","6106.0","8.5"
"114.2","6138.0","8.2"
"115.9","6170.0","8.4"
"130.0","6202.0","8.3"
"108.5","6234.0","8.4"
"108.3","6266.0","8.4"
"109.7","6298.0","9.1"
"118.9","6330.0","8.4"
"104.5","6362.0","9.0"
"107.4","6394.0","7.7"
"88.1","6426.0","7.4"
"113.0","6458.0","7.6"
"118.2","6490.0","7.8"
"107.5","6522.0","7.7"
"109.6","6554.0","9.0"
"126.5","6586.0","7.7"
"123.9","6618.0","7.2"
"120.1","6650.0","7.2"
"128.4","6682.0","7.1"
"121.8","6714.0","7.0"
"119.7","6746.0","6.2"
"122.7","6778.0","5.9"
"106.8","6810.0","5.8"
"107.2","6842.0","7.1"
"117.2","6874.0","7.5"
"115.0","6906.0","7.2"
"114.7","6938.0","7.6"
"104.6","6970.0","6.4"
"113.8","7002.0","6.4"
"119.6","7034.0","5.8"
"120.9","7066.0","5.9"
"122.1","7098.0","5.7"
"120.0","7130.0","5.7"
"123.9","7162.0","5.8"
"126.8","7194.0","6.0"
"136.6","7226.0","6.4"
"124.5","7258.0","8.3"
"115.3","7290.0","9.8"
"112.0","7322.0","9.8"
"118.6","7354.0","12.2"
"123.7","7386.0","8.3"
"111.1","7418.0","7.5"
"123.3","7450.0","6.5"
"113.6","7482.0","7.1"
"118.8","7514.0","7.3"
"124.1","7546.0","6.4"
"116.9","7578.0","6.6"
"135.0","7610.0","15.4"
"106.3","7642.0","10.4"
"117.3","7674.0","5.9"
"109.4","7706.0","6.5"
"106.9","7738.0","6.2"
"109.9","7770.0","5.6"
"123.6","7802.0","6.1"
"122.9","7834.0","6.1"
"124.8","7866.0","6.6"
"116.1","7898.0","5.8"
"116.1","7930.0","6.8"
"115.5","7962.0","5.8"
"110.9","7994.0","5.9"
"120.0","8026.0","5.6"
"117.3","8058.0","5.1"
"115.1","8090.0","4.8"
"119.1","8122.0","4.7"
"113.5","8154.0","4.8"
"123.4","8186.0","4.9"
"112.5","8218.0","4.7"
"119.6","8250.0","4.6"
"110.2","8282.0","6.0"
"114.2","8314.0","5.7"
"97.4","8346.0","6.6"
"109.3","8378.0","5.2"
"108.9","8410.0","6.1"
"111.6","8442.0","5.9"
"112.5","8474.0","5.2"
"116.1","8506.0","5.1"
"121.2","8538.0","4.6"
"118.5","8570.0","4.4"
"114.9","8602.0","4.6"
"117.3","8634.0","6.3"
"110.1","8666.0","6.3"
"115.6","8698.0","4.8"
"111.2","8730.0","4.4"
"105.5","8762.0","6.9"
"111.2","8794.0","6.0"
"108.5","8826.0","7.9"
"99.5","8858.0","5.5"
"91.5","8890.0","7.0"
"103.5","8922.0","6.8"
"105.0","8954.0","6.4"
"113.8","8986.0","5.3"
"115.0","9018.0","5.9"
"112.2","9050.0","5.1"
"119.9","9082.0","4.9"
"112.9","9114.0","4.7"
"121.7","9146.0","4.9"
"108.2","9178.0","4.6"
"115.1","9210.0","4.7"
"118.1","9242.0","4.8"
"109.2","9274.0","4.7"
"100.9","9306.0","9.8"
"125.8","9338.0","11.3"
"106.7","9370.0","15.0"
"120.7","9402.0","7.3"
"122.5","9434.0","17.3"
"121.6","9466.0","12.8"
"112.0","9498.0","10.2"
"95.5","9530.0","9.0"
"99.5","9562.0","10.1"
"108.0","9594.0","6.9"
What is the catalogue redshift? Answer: 0.240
